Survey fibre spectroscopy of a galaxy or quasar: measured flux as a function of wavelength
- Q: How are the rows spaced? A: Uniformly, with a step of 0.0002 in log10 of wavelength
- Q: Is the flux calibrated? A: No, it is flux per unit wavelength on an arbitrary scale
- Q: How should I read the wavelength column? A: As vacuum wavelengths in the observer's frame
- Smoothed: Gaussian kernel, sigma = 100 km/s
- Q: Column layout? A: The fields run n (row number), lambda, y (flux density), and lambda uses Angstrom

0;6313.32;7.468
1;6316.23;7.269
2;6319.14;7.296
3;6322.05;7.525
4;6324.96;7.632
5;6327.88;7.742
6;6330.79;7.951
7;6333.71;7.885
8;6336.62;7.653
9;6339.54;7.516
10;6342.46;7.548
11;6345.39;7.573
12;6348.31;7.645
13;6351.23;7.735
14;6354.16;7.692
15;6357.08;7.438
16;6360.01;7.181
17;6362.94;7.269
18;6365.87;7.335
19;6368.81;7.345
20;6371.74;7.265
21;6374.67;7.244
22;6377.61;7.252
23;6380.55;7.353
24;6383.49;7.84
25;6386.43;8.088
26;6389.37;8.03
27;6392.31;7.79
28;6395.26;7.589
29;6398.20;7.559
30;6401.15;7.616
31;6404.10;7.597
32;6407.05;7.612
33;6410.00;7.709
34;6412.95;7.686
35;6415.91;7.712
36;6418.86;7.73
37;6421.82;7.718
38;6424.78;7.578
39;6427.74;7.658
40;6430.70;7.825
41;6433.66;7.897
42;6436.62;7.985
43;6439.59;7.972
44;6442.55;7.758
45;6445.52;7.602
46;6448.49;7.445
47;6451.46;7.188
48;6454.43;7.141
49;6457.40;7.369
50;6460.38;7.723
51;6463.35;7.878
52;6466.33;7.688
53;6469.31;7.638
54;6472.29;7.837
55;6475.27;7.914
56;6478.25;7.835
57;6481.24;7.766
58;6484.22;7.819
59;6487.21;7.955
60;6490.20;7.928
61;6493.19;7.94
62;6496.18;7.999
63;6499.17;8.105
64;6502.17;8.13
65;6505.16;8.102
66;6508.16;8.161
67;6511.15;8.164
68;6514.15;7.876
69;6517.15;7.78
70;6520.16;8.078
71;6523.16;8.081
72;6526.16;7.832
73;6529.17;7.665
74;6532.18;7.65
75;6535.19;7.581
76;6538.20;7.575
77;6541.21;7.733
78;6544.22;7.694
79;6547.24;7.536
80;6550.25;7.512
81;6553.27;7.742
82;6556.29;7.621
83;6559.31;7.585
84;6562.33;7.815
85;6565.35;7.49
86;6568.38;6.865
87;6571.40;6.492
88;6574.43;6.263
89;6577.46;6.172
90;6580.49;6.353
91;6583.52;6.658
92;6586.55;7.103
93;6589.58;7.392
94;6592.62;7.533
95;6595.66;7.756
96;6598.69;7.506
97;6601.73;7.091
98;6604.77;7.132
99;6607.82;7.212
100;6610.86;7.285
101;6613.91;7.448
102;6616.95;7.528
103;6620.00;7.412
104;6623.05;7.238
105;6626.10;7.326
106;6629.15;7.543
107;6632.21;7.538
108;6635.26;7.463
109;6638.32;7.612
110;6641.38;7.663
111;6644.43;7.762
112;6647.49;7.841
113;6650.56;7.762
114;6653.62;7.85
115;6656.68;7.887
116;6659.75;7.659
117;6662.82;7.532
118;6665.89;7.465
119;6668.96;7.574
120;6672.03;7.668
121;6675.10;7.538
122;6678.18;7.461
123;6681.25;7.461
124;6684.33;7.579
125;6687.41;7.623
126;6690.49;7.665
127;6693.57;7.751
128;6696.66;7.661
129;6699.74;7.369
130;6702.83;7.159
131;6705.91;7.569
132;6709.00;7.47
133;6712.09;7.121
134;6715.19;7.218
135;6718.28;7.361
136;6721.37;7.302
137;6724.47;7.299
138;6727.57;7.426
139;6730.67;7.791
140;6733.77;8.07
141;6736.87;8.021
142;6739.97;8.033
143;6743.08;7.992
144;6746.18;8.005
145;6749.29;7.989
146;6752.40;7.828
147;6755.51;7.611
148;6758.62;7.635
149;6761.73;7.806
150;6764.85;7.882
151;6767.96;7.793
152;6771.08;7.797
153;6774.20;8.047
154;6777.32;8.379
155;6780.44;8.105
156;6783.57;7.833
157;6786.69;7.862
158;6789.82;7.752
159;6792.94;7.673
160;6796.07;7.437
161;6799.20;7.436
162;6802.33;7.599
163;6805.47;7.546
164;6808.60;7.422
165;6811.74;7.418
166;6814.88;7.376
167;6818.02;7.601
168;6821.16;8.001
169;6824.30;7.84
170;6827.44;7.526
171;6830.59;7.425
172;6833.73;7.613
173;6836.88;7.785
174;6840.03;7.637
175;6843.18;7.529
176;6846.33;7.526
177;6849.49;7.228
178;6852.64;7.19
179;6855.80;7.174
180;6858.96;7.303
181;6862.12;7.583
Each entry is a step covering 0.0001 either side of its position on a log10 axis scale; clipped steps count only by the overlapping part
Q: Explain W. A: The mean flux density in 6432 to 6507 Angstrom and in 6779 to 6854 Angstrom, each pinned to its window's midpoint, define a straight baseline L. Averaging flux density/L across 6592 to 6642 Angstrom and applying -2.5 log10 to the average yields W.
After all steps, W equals 0.04 mag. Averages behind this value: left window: 7.79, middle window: 7.42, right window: 7.6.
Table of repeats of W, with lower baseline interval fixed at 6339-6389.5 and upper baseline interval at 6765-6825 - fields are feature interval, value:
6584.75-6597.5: 0.028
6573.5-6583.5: 0.203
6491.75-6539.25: -0.047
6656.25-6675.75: 0.009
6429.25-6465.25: -0.014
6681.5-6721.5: 0.033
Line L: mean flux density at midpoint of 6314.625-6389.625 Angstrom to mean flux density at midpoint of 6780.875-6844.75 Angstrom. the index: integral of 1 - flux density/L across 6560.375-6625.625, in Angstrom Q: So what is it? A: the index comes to 3.8 Angstrom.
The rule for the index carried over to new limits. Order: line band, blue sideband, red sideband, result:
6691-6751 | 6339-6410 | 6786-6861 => -0.6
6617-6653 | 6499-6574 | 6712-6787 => 0.8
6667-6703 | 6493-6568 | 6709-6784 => 1.0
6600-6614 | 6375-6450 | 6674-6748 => 0.7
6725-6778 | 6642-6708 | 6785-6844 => -1.8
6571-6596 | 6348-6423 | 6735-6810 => 2.8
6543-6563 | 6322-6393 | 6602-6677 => -0.2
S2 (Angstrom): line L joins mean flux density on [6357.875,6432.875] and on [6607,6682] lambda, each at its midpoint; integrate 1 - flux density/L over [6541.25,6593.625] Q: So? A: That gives 2.67 Angstrom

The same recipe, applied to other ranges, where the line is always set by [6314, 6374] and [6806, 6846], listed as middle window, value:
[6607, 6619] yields 0.3 Angstrom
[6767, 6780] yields -0.7 Angstrom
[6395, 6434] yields -0.7 Angstrom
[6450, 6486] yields -0.5 Angstrom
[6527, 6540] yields -0.1 Angstrom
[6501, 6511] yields -0.8 Angstrom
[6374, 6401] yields -0.4 Angstrom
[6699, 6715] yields 0.5 Angstrom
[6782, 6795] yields -0.3 Angstrom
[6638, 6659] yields -0.6 Angstrom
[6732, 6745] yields -0.8 Angstrom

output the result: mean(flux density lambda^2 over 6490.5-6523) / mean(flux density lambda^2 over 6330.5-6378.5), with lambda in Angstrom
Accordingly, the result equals 1.12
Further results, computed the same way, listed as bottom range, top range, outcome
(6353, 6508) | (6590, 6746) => 1.06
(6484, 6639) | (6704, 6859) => 1.09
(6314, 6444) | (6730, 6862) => 1.15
